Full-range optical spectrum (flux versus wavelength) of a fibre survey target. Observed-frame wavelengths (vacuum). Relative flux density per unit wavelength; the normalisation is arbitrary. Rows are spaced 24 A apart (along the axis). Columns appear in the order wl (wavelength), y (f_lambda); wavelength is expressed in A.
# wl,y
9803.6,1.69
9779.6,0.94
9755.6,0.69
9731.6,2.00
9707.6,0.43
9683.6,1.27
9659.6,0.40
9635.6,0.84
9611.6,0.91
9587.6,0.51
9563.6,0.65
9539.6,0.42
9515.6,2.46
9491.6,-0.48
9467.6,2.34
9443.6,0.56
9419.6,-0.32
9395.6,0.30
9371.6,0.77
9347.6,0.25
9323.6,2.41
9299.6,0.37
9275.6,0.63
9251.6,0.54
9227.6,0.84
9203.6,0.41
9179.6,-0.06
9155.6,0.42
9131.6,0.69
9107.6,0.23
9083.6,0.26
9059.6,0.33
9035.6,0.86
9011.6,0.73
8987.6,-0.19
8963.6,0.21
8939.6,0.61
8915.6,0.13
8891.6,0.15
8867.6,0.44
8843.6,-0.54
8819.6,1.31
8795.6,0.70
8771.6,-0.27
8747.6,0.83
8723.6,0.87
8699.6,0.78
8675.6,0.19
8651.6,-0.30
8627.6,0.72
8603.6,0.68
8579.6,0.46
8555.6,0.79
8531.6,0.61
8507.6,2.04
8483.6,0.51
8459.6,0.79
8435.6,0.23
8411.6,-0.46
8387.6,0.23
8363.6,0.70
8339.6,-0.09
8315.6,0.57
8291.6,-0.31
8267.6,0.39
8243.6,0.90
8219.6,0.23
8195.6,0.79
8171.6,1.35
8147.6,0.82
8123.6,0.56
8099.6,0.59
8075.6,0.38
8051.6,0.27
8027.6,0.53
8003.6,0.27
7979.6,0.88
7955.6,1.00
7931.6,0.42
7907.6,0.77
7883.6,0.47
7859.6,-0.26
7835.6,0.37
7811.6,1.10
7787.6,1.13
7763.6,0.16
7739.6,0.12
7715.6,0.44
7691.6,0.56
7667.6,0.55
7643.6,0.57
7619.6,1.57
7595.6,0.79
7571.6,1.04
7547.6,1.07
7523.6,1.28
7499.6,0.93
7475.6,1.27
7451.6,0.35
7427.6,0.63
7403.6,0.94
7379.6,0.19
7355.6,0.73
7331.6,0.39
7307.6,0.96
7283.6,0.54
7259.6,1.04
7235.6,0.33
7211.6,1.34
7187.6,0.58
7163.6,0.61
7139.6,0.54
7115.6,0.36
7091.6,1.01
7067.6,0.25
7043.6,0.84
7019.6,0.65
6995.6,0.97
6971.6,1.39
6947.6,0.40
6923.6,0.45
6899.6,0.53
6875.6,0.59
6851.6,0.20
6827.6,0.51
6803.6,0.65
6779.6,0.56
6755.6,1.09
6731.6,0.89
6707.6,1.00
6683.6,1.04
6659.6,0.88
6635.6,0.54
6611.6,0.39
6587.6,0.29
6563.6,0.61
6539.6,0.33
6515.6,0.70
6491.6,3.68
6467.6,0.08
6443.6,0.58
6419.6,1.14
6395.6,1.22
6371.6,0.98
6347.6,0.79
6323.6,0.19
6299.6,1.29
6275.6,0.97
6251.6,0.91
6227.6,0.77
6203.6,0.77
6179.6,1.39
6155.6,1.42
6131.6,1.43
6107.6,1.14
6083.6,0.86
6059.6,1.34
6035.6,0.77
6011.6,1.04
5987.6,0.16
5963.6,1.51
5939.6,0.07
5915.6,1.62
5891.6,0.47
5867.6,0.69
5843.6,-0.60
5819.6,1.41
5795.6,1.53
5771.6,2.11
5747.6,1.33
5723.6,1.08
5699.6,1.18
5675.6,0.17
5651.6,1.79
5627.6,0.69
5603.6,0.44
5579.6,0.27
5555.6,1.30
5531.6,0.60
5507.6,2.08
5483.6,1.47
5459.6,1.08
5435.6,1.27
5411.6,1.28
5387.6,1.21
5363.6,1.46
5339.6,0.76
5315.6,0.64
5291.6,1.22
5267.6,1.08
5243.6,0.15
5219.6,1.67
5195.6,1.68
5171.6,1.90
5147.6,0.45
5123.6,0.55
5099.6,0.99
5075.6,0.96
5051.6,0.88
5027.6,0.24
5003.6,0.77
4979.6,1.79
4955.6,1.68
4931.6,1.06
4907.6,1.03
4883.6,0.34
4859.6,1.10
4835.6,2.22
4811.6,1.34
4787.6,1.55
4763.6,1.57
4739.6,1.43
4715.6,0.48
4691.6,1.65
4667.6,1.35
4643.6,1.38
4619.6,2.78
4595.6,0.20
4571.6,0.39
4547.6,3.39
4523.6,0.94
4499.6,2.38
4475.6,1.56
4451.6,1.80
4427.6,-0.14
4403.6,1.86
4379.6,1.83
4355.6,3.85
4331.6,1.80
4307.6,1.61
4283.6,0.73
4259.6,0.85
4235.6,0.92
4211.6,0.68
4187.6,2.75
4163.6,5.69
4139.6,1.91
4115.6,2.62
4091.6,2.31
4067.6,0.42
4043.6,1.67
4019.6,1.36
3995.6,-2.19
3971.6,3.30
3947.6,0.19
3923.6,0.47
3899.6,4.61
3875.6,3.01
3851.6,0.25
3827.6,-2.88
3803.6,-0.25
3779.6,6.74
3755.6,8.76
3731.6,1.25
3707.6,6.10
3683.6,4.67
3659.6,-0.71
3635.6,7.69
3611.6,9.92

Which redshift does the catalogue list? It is 0.295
